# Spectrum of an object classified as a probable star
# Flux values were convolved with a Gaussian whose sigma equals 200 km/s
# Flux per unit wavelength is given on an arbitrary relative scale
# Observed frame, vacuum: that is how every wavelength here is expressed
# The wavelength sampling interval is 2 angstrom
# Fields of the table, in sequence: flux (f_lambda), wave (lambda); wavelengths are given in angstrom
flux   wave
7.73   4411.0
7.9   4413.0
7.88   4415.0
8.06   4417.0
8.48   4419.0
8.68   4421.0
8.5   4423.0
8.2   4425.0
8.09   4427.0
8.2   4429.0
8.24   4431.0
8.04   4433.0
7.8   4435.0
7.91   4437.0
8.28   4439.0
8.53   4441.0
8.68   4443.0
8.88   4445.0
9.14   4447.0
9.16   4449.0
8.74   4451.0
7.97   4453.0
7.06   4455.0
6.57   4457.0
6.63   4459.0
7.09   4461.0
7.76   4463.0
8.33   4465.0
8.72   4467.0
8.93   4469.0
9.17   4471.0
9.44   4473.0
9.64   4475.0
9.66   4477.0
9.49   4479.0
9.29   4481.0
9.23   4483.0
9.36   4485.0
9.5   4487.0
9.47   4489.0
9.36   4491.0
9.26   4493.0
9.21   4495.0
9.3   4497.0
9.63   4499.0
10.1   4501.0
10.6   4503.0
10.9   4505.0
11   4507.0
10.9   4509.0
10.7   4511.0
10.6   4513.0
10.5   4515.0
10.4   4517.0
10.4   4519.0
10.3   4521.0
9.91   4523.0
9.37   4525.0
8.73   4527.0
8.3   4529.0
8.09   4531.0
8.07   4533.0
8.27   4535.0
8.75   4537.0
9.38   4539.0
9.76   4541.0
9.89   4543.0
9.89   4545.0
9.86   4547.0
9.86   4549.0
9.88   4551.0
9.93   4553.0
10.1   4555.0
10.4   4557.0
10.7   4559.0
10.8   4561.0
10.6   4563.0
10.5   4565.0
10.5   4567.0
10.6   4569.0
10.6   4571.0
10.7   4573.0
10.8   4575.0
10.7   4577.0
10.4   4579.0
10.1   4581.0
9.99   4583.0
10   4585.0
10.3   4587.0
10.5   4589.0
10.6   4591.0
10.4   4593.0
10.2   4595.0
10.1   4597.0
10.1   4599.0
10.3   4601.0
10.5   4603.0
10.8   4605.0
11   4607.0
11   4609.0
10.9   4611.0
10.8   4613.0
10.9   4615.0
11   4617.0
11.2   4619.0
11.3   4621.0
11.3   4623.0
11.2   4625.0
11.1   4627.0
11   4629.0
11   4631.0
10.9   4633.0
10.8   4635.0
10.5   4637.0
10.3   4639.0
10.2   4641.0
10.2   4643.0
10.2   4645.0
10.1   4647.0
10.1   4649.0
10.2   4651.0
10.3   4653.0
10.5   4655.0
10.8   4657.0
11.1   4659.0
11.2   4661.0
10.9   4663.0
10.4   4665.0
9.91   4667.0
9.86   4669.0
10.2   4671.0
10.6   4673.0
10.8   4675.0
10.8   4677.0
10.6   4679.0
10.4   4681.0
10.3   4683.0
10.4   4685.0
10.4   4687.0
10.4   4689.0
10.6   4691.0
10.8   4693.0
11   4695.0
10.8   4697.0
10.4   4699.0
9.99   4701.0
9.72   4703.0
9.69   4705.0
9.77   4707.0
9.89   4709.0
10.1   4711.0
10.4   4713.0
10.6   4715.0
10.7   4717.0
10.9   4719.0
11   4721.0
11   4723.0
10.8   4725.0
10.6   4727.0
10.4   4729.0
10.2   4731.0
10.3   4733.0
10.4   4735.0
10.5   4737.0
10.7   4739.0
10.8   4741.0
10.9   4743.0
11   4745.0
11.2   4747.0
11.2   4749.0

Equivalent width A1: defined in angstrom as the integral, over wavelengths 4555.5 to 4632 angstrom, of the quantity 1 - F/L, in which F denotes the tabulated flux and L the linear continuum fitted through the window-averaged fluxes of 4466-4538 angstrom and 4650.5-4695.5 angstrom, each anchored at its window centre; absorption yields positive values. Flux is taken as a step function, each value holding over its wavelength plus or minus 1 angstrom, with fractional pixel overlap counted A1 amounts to -4.24 angstrom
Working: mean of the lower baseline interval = 9.57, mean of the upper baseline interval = 10.5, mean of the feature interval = 10.7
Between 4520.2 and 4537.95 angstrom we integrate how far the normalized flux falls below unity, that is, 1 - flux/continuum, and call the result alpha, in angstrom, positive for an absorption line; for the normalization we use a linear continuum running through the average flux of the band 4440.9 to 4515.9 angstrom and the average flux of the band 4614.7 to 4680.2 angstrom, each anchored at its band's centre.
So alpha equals 1.4 angstrom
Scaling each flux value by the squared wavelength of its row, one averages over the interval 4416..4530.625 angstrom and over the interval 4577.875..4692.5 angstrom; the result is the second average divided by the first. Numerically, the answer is 1.26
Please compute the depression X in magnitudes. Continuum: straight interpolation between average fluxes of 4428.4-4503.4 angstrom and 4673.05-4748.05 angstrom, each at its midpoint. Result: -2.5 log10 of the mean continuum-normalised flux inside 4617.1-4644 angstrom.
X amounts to -0.10 mag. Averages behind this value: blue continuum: 8.73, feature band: 10.9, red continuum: 10.5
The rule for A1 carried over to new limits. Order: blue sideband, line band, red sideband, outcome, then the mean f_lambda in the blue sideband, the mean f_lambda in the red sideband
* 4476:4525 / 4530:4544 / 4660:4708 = 1.6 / 9.95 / 10.4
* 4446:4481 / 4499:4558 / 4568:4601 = -2.1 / 8.47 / 10.4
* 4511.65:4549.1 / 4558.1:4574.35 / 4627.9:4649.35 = -1.3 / 9.49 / 10.5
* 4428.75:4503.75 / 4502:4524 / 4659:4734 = -3.6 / 8.75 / 10.5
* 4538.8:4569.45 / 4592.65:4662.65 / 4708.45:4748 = -2.1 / 10.2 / 10.6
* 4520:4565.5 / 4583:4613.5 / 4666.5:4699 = -1.6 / 9.61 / 10.5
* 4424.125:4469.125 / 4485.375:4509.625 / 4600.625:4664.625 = -2.9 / 8.11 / 10.7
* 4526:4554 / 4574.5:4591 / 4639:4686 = -1.2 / 9.19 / 10.4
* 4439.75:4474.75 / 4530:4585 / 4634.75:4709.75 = -4.0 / 8.31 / 10.4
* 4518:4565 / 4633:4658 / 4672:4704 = -0.3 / 9.64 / 10.5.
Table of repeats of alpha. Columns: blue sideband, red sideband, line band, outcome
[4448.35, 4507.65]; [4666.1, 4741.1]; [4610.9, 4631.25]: -2.4 angstrom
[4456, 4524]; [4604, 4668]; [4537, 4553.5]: 0.3 angstrom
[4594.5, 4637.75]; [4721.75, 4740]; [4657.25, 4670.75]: 0.2 angstrom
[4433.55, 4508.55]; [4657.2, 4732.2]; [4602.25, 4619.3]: -1.7 angstrom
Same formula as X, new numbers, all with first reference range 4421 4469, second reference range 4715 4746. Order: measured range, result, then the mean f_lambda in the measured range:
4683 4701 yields -0.02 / 10.5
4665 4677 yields -0.02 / 10.3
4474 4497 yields -0.11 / 9.4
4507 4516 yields -0.22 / 10.7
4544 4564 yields -0.12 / 10.2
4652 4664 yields -0.08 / 10.8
